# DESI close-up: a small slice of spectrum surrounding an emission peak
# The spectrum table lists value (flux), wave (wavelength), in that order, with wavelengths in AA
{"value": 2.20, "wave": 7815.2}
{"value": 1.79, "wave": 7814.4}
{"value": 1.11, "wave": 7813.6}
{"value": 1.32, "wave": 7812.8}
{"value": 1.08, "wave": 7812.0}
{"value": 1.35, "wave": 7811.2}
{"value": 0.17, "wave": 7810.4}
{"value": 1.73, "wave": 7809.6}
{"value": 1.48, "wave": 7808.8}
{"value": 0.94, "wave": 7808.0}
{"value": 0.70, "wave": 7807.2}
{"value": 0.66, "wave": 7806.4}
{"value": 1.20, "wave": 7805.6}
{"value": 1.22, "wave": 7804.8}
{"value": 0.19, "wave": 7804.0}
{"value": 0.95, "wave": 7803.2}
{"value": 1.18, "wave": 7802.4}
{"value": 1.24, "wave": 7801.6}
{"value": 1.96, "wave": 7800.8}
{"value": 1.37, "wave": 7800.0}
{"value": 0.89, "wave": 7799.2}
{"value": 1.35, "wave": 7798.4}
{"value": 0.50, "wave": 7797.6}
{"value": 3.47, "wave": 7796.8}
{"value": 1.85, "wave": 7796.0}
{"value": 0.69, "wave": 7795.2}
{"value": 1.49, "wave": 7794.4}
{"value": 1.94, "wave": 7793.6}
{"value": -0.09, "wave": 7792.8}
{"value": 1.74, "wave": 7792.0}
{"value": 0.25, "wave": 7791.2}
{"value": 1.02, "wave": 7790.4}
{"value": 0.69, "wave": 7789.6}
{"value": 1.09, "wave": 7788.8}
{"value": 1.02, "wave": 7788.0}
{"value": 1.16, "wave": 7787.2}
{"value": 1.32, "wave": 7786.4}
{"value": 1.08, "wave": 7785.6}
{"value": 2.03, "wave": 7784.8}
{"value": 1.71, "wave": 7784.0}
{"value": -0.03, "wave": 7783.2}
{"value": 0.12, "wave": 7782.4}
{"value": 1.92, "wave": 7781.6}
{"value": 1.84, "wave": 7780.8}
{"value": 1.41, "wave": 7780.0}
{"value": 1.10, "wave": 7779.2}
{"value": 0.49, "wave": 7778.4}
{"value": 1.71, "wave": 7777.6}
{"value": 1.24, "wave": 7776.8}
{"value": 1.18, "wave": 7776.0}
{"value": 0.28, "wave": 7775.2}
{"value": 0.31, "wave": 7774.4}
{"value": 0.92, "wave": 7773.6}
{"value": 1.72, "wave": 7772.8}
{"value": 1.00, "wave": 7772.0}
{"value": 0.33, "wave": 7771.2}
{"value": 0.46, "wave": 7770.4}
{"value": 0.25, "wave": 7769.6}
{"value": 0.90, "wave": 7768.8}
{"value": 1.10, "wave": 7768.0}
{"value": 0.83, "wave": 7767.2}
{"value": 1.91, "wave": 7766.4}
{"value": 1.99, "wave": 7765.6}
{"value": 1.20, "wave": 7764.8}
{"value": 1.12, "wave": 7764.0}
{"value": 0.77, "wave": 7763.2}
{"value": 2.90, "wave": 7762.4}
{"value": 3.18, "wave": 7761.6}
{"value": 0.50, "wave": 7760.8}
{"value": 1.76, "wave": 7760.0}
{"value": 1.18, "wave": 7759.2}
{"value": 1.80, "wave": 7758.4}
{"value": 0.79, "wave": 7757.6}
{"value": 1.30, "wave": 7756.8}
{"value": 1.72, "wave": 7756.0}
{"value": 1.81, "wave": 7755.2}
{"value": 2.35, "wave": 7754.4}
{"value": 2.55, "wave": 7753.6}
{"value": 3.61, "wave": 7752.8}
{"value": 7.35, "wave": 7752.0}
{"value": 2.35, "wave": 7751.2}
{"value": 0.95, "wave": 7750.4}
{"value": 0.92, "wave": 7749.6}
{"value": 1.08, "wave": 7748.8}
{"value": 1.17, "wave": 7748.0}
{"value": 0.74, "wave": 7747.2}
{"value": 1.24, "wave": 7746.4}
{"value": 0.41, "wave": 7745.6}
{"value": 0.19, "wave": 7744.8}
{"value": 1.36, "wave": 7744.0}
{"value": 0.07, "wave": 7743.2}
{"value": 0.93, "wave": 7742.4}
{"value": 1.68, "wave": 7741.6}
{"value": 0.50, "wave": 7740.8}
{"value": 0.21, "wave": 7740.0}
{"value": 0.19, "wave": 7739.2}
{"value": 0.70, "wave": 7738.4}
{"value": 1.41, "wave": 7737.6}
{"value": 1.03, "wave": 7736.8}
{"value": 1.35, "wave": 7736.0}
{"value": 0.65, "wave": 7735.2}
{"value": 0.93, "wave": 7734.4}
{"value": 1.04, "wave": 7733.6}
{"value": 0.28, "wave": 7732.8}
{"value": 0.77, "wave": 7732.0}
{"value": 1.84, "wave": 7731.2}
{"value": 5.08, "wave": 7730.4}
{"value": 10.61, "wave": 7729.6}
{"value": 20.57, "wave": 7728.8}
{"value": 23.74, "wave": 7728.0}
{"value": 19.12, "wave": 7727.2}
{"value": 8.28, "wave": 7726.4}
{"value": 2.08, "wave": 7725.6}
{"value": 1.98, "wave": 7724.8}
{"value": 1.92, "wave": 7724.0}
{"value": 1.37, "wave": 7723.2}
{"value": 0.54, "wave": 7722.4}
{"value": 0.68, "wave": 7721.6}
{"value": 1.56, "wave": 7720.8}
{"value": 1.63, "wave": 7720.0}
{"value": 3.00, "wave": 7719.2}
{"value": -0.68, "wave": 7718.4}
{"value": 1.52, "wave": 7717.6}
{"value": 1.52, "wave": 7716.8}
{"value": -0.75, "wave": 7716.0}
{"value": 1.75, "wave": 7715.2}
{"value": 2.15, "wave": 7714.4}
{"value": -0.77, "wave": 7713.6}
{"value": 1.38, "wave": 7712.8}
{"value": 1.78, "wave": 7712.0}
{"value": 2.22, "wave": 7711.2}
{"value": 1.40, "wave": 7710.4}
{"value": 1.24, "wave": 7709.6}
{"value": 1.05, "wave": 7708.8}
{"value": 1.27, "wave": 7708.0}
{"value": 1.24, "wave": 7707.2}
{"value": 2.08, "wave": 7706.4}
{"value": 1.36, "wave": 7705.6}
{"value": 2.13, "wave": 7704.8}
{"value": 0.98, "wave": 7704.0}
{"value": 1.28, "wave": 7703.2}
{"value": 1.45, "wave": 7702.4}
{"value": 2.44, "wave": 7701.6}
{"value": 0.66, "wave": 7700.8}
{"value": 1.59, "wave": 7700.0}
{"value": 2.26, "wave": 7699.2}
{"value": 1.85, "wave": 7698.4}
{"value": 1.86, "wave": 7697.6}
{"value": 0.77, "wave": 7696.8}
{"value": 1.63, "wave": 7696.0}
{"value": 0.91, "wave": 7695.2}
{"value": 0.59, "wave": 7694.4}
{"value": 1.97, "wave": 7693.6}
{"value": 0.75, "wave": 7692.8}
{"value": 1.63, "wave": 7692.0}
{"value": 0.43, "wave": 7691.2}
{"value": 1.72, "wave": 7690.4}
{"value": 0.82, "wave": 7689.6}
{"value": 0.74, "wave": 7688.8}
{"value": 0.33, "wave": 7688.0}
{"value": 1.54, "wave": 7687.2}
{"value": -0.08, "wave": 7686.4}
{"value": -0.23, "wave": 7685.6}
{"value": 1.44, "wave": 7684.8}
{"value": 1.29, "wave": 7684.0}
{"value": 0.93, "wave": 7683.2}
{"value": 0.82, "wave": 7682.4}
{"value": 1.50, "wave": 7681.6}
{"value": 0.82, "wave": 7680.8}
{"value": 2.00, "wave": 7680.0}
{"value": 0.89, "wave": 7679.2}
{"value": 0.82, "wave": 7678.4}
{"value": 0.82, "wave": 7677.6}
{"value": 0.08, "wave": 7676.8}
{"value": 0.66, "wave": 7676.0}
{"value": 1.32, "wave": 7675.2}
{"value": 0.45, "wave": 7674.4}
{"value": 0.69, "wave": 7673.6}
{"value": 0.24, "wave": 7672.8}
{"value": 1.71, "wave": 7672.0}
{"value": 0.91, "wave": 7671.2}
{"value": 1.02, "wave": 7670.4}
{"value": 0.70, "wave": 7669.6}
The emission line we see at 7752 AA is [N II] 6583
